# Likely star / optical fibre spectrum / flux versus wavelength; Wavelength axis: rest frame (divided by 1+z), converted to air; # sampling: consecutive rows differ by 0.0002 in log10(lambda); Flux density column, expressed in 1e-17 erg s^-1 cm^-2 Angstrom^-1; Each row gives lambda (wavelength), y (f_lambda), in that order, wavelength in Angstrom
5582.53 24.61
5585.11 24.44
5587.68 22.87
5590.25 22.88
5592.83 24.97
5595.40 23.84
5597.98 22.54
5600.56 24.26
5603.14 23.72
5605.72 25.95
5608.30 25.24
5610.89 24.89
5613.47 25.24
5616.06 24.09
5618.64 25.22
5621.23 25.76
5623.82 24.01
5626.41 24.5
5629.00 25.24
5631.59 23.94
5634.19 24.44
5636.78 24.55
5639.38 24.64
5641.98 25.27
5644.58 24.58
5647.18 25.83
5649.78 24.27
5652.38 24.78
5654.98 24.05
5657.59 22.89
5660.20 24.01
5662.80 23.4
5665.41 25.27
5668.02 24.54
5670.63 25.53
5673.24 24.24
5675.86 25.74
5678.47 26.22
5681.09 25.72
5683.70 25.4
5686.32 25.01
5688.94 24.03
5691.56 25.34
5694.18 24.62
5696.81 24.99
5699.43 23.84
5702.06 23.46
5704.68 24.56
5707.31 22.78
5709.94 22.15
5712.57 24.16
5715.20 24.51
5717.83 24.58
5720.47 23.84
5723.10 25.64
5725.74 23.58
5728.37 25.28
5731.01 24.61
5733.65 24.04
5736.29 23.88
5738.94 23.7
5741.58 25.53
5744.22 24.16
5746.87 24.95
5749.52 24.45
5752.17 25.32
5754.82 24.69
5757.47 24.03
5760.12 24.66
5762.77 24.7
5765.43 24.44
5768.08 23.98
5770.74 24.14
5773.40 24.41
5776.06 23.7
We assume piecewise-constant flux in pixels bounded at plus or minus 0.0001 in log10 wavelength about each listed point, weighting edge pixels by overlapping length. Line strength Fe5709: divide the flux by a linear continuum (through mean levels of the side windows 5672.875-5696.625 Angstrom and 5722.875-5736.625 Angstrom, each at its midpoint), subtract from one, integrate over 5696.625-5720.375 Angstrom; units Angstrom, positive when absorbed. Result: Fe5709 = 0.9 Angstrom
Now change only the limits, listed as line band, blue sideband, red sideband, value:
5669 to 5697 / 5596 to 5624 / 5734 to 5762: -0.7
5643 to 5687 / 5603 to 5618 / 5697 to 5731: -0.5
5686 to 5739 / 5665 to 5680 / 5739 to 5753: 1.6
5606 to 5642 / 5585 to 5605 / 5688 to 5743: -1.4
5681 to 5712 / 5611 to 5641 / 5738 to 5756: 0.6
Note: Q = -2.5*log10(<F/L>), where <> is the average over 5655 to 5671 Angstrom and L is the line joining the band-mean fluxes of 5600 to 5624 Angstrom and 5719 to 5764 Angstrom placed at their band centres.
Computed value 0.03 mag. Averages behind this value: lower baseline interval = 24.9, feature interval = 24.2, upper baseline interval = 24.5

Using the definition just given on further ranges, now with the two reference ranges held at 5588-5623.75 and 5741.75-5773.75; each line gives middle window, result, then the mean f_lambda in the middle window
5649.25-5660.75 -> 0.02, 24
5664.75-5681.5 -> -0.04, 25.3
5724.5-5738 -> 0.01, 24.3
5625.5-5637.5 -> 0.00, 24.5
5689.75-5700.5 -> -0.01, 24.7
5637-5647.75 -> -0.02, 25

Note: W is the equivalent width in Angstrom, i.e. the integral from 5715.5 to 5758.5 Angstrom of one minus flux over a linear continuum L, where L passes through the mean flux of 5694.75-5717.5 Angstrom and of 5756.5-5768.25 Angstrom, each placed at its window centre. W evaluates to -0.6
